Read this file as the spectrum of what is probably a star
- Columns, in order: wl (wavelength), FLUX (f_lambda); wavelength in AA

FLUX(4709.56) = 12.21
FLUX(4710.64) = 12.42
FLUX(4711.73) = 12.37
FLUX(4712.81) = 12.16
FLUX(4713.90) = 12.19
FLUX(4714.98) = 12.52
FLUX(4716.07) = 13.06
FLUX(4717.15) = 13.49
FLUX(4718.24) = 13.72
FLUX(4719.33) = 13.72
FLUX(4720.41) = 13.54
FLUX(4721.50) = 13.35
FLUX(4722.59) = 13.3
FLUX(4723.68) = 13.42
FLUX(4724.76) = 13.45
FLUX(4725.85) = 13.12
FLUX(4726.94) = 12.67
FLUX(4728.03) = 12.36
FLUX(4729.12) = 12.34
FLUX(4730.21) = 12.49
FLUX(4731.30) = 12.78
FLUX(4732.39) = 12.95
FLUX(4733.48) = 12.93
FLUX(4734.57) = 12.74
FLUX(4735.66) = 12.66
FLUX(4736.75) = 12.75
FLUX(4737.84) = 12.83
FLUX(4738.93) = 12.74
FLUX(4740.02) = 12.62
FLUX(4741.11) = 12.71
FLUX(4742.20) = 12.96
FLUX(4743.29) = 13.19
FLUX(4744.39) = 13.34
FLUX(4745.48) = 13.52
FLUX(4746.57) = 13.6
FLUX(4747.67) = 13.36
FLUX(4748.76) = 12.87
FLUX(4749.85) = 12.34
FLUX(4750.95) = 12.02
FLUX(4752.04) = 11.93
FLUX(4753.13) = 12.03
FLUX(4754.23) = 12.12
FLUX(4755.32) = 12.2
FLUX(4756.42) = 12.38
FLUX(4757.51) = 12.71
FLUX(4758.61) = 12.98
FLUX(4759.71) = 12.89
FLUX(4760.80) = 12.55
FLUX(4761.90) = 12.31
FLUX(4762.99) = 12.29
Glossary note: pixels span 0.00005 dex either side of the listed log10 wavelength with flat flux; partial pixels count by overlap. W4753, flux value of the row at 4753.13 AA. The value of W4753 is 12.03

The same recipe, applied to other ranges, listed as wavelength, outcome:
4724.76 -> 13.45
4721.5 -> 13.35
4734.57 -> 12.74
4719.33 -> 13.72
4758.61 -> 12.98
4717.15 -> 13.49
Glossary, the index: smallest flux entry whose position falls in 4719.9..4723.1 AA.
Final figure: 13.3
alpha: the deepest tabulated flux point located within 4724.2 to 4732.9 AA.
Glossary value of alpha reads 12.34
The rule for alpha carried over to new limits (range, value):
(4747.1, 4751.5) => 12.02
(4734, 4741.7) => 12.62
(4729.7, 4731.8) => 12.49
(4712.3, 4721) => 12.16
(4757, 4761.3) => 12.55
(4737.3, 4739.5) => 12.74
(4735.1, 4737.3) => 12.66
